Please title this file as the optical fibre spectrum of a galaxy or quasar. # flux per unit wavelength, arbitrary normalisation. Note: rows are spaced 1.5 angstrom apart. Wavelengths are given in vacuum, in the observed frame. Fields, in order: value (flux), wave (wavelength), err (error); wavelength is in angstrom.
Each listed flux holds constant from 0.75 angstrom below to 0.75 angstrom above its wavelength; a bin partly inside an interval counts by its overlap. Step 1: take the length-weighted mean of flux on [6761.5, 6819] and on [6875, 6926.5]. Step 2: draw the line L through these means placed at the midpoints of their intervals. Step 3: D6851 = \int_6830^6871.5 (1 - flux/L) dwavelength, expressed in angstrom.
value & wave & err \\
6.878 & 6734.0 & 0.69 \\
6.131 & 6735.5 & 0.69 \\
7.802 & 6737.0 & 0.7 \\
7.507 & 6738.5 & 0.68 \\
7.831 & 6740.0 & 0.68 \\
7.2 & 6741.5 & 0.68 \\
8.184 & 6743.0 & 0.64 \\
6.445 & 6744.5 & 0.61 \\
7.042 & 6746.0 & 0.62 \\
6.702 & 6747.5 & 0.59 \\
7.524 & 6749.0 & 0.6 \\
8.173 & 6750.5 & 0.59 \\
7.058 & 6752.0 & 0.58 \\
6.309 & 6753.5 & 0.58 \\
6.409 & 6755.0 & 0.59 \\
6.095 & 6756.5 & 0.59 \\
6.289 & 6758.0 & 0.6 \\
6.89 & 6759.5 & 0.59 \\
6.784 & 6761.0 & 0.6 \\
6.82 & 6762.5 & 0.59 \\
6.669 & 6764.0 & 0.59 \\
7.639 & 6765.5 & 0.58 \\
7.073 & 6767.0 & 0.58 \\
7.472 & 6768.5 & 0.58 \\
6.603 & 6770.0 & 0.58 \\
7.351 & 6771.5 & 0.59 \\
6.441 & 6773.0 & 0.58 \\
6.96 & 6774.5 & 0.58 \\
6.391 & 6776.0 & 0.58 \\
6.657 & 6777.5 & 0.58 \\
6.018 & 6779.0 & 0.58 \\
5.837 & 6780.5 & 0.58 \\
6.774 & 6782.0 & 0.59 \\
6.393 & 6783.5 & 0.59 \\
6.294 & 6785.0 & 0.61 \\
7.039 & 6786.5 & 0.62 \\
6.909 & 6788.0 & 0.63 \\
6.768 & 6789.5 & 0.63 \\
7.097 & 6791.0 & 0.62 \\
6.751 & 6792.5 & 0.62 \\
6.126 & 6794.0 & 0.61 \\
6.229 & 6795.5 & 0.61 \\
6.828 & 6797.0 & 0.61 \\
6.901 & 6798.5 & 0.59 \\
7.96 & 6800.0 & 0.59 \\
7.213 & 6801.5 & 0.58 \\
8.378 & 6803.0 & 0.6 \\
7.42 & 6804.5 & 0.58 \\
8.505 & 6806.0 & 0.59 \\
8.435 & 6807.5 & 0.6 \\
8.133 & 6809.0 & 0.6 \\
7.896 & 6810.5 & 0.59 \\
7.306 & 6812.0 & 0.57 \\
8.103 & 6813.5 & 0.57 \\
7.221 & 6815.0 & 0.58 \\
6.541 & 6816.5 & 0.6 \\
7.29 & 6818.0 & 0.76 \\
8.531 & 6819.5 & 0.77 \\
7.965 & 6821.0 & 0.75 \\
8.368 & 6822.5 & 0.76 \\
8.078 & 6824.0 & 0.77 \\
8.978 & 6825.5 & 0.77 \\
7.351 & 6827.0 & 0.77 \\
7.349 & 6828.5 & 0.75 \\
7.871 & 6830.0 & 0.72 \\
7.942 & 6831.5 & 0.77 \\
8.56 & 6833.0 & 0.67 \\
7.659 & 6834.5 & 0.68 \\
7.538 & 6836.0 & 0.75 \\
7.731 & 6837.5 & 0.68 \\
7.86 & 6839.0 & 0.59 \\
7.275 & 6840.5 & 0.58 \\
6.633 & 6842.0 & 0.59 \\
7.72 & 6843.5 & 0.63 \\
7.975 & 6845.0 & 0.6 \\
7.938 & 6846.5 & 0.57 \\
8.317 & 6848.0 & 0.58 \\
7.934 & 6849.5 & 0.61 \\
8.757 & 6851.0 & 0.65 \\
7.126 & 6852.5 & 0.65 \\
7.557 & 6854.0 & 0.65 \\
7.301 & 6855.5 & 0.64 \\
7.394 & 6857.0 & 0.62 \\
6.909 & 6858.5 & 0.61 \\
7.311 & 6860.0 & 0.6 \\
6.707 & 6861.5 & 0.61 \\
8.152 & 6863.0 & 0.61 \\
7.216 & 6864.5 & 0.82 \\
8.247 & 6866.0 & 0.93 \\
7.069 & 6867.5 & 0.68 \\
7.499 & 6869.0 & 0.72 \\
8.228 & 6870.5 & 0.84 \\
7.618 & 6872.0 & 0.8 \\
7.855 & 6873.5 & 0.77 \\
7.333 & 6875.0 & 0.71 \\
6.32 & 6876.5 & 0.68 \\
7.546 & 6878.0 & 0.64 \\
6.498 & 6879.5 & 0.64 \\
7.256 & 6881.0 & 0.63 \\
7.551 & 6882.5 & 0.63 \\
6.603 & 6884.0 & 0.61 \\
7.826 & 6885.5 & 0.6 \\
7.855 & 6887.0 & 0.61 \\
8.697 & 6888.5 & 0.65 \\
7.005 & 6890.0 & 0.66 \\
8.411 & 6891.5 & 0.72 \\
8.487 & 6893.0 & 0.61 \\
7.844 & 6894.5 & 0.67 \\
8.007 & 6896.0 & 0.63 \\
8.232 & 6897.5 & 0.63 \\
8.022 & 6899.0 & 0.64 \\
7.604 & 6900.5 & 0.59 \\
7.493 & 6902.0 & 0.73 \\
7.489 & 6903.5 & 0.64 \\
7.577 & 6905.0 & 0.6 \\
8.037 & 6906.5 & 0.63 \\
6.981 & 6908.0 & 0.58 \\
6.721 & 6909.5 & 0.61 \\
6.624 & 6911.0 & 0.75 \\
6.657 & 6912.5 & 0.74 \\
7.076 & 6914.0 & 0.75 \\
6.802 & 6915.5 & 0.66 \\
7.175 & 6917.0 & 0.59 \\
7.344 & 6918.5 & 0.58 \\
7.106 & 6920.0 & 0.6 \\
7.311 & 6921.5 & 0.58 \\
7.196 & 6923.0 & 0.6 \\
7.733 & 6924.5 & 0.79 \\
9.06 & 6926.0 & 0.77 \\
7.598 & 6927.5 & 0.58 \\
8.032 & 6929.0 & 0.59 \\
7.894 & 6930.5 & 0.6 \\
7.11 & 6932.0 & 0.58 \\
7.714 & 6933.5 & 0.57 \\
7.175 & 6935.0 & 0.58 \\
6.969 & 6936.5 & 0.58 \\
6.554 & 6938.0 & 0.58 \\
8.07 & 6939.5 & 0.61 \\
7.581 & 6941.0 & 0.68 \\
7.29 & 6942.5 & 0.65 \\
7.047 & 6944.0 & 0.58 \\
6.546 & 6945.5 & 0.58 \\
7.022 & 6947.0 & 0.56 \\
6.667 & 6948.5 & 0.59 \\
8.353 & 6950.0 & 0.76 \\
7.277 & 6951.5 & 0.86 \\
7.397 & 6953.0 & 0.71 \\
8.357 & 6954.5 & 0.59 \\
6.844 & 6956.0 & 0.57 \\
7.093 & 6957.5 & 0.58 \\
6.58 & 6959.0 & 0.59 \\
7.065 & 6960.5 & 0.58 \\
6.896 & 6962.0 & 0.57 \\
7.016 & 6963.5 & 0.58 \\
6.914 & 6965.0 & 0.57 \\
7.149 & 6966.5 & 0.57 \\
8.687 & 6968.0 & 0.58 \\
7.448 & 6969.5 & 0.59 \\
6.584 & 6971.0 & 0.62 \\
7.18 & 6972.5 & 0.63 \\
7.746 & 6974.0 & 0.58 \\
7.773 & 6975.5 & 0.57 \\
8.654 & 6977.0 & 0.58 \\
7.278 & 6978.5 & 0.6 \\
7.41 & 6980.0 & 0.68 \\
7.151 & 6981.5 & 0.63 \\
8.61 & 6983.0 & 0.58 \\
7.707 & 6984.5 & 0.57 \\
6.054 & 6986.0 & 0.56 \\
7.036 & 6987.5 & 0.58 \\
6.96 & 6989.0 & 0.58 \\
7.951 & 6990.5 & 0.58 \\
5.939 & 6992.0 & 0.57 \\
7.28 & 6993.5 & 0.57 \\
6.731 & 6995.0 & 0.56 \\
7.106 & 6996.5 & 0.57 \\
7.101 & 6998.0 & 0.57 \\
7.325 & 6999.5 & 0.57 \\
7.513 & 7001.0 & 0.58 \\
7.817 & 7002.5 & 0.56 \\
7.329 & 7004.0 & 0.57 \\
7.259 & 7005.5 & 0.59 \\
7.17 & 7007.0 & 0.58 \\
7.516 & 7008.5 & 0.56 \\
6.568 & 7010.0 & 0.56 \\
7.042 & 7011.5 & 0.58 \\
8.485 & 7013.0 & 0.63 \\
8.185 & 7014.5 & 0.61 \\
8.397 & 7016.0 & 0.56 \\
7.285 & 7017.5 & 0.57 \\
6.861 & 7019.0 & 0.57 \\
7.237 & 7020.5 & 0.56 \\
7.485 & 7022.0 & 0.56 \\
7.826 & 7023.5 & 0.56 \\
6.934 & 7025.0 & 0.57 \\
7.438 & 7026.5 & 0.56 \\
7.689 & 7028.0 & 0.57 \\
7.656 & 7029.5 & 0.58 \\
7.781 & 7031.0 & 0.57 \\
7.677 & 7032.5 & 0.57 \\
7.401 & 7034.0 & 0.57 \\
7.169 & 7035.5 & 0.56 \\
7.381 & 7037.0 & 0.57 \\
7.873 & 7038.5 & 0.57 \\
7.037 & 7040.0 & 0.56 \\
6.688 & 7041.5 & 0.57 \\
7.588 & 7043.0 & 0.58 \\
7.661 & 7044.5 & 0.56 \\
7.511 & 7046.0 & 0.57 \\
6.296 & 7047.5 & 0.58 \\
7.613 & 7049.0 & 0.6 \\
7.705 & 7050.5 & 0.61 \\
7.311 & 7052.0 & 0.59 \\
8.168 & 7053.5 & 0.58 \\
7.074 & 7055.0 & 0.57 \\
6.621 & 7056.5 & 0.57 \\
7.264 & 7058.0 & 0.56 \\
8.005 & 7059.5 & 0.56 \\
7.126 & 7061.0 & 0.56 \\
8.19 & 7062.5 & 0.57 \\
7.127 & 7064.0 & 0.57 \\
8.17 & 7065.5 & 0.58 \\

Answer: -2.10 angstrom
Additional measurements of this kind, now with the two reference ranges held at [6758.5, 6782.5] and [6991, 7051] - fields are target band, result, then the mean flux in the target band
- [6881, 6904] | -2.4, 7.79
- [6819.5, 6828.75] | -1.6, 8.09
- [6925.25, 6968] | -1.0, 7.35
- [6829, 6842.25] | -1.5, 7.71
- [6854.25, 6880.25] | -1.4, 7.37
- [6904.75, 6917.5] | 0.1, 7.05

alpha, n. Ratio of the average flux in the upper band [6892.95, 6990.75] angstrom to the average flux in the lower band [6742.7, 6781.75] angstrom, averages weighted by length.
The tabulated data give 1.08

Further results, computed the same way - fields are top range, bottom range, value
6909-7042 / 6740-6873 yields 1.00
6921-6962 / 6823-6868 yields 0.96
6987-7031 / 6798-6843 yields 0.95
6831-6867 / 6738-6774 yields 1.09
